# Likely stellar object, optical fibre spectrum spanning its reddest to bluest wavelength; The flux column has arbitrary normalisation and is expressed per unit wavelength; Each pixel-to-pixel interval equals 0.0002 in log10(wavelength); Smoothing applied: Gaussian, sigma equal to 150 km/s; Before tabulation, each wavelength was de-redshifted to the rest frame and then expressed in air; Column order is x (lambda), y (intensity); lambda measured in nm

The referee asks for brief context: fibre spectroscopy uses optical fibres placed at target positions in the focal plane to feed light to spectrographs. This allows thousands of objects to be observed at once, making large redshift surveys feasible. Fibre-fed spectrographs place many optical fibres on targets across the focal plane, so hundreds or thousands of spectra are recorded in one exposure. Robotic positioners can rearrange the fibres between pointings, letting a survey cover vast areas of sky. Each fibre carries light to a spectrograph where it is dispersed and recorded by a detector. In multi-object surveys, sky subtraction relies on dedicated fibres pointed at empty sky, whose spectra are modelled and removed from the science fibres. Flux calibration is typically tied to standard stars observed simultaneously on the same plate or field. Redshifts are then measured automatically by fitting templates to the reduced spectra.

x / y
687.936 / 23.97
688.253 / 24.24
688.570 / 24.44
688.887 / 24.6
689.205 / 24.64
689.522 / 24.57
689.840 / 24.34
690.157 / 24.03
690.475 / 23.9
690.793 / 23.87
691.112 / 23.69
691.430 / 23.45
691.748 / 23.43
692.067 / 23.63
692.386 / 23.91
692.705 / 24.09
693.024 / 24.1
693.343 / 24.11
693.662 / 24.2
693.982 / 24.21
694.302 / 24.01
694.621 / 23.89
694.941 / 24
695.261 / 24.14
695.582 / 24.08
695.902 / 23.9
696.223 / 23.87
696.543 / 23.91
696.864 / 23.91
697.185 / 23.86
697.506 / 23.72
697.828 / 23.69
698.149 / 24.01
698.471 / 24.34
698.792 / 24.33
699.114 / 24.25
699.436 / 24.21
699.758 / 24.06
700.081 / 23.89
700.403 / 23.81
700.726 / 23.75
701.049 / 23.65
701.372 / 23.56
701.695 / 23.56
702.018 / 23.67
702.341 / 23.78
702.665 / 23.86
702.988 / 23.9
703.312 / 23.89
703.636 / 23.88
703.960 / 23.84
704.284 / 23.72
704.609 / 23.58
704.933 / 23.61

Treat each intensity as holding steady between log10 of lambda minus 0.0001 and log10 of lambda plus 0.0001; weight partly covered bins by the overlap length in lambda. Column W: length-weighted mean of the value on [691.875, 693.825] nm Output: 24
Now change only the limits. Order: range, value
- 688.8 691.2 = 24.2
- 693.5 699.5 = 24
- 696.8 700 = 24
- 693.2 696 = 24.1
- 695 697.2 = 24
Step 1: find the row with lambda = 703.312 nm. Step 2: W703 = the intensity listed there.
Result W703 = 23.89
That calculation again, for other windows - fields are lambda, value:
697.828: 23.69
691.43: 23.45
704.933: 23.61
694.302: 24.01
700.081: 23.89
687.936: 23.97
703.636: 23.88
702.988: 23.9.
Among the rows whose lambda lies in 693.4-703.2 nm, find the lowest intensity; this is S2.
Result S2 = 23.56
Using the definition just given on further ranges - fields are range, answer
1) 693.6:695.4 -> 23.89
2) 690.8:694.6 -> 23.43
